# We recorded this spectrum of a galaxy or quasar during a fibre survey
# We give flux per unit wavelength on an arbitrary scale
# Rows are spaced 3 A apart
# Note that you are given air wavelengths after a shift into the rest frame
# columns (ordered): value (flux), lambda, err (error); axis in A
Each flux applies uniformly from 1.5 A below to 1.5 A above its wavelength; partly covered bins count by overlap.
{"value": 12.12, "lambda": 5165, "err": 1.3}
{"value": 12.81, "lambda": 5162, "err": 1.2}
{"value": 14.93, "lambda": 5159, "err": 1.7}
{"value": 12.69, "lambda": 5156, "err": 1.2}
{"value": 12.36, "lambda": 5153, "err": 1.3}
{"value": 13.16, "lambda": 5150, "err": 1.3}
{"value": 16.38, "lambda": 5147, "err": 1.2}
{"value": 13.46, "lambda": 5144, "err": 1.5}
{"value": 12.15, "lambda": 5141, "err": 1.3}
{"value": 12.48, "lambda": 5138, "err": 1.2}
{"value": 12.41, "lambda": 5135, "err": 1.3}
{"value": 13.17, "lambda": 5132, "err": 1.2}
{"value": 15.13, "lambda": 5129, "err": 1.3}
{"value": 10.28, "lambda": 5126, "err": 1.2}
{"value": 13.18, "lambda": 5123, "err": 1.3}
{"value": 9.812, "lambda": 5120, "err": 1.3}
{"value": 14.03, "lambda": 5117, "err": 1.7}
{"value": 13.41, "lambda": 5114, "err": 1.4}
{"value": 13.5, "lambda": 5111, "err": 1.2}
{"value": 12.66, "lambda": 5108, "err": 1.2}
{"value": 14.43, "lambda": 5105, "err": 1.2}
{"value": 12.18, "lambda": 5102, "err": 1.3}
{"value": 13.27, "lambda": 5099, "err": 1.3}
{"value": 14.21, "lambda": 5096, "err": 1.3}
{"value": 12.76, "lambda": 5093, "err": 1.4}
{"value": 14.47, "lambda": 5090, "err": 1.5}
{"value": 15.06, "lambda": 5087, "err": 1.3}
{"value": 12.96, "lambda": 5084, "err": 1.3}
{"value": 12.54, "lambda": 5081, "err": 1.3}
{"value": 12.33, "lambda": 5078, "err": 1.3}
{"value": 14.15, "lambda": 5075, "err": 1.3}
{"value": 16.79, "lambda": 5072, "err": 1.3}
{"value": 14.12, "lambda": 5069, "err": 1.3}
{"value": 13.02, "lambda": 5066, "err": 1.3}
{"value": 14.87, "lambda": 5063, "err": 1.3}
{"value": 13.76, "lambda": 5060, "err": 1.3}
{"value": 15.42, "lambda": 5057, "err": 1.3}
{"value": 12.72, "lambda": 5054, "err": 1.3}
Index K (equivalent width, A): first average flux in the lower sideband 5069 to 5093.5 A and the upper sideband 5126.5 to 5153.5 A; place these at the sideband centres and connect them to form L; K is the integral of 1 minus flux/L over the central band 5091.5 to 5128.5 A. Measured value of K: 2.10 A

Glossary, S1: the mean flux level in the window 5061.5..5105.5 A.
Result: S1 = 13.8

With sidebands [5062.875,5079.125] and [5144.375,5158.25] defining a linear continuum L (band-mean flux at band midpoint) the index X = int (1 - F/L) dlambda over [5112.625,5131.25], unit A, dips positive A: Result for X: 1.6 A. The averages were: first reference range 14.2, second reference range 13.7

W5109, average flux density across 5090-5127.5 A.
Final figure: 12.9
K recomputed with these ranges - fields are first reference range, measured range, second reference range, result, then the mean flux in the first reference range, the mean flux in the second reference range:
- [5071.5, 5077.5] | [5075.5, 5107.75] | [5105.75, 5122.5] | 1.1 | 14.7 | 12.8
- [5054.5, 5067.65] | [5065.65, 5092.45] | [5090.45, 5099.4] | -0.2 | 14.1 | 13.6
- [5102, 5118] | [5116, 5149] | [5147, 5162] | 1.4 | 13.5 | 13.5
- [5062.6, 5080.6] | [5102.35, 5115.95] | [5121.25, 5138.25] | -0.2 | 14.1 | 12.8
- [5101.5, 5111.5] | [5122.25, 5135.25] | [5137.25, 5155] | 0.4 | 13.3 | 13.3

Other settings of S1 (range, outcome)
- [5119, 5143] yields 12.4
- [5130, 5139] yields 12.8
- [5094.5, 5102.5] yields 13.3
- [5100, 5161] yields 13.1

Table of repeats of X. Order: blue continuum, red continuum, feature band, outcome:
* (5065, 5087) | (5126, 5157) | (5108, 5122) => 0.8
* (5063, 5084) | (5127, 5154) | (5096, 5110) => 0.4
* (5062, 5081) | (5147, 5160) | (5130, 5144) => 1.0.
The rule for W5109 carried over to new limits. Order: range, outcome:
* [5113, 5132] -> 12.7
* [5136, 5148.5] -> 13.6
